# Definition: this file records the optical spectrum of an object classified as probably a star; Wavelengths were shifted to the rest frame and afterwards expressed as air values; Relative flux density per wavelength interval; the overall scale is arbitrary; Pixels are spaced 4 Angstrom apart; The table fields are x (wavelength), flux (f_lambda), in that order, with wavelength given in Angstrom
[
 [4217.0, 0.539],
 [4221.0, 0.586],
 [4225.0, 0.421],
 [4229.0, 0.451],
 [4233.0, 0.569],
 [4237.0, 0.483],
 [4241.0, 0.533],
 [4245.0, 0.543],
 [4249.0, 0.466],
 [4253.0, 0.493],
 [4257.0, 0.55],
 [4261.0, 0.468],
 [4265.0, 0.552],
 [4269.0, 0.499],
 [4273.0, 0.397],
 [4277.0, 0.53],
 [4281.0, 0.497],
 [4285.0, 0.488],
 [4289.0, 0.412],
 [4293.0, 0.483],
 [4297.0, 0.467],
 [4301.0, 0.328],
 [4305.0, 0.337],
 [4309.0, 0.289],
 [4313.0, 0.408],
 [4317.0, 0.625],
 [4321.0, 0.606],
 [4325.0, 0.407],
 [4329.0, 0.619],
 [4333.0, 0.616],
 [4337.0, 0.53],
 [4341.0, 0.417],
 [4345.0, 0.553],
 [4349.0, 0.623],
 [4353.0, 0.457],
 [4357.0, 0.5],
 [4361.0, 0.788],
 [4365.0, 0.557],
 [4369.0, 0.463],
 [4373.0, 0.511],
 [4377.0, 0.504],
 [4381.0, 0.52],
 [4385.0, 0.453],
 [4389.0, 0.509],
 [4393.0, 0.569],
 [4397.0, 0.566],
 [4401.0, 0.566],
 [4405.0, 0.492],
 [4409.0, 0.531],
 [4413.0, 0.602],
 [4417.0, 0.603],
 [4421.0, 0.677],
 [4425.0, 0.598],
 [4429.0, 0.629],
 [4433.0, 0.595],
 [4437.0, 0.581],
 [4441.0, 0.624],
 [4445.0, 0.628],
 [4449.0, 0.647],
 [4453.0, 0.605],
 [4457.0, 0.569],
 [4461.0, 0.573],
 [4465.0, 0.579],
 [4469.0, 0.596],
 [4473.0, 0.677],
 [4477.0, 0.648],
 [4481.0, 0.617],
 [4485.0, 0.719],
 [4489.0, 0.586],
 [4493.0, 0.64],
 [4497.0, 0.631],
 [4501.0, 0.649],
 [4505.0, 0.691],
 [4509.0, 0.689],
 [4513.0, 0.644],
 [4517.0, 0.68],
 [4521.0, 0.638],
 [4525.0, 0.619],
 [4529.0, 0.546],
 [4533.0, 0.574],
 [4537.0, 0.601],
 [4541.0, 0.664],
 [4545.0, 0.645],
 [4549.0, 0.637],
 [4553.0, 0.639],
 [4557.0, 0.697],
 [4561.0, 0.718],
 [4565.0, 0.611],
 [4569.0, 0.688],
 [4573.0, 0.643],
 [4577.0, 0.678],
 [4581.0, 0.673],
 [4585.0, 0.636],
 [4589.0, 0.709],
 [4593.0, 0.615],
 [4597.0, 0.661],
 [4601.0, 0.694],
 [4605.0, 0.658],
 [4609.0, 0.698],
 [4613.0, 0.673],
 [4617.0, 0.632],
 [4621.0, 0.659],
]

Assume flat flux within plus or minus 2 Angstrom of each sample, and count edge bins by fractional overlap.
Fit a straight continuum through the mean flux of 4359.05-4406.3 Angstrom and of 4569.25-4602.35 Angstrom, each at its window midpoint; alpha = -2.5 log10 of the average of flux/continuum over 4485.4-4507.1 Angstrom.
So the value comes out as -0.06 mag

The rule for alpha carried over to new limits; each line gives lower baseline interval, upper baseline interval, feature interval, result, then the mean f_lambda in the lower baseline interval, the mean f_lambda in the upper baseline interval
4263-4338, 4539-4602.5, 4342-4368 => -0.108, 0.478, 0.663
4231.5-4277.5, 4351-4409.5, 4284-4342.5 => 0.109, 0.505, 0.532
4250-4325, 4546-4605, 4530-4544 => 0.047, 0.467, 0.664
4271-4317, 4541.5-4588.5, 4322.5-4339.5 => -0.171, 0.43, 0.662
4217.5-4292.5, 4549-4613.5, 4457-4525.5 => -0.031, 0.497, 0.667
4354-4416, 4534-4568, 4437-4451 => -0.082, 0.542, 0.65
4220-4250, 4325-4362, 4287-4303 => 0.248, 0.505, 0.552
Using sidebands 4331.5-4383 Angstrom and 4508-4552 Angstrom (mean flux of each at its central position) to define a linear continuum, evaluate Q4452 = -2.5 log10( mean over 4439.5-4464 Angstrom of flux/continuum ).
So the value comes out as -0.03 mag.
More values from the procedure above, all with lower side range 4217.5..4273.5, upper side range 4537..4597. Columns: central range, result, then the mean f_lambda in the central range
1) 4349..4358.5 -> 0.10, 0.508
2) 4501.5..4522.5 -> -0.06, 0.668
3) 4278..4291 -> 0.11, 0.471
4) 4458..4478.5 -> 0.00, 0.612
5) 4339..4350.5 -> 0.05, 0.527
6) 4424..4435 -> -0.03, 0.608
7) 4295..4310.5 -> 0.43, 0.357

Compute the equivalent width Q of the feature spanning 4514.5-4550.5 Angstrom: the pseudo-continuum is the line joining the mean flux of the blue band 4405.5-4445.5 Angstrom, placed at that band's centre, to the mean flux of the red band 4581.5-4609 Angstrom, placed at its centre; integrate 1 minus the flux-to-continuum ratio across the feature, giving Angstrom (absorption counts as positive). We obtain 1.1 Angstrom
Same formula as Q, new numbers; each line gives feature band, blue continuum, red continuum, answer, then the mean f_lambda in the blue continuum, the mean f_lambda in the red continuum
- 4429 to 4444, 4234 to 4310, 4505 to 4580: -0.76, 0.468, 0.647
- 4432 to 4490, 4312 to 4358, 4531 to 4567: -1.86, 0.533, 0.643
